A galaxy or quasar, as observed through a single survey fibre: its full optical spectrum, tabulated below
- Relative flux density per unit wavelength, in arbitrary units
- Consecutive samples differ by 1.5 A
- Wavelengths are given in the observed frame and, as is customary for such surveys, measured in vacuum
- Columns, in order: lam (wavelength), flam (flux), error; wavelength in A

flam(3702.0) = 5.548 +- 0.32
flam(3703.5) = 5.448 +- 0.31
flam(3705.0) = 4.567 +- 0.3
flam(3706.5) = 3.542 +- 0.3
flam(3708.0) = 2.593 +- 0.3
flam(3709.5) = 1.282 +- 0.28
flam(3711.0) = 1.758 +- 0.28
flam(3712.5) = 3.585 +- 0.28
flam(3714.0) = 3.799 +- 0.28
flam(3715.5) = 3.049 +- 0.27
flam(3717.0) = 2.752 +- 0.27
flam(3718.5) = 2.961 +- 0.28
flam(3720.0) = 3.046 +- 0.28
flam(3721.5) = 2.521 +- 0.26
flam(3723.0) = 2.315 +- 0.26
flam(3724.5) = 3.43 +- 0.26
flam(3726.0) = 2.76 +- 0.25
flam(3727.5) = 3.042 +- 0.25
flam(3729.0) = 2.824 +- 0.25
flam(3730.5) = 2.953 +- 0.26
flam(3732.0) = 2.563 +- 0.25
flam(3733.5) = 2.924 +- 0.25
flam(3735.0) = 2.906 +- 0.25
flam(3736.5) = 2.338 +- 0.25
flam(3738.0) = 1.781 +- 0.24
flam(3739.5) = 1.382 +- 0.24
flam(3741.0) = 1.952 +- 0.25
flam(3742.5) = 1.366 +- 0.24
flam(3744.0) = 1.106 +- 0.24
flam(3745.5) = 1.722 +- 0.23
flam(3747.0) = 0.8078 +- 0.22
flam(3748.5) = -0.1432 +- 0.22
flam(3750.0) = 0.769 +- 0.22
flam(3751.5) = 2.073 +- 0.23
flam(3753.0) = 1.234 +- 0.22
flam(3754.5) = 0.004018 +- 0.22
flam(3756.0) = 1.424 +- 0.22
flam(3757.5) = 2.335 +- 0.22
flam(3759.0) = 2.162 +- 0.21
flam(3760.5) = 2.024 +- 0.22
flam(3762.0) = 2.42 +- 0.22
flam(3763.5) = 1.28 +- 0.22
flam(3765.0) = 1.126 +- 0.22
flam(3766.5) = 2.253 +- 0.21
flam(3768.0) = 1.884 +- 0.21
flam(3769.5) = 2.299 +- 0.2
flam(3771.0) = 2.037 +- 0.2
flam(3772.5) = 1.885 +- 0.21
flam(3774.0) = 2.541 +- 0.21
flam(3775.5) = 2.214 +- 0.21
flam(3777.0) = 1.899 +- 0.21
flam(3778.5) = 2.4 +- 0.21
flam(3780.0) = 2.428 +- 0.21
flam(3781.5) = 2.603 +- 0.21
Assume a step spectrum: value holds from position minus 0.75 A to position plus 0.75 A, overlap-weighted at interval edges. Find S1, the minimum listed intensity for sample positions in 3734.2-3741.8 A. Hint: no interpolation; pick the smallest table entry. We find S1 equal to 1.382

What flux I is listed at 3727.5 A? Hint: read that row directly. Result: 3.042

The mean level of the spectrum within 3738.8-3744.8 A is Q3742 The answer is 1.45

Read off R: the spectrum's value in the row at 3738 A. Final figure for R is 1.781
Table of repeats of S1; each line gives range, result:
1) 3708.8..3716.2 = 1.282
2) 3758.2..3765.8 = 1.126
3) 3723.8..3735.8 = 2.563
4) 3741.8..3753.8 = -0.1432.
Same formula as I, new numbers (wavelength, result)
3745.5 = 1.722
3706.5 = 3.542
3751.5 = 2.073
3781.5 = 2.603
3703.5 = 5.448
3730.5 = 2.953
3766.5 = 2.253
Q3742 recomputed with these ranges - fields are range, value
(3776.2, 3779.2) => 2.15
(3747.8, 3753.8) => 0.984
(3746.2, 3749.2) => 0.363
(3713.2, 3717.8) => 3.2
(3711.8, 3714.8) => 3.68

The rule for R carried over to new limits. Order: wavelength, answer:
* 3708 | 2.593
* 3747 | 0.8078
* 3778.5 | 2.4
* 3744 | 1.106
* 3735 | 2.906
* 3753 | 1.234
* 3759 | 2.162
